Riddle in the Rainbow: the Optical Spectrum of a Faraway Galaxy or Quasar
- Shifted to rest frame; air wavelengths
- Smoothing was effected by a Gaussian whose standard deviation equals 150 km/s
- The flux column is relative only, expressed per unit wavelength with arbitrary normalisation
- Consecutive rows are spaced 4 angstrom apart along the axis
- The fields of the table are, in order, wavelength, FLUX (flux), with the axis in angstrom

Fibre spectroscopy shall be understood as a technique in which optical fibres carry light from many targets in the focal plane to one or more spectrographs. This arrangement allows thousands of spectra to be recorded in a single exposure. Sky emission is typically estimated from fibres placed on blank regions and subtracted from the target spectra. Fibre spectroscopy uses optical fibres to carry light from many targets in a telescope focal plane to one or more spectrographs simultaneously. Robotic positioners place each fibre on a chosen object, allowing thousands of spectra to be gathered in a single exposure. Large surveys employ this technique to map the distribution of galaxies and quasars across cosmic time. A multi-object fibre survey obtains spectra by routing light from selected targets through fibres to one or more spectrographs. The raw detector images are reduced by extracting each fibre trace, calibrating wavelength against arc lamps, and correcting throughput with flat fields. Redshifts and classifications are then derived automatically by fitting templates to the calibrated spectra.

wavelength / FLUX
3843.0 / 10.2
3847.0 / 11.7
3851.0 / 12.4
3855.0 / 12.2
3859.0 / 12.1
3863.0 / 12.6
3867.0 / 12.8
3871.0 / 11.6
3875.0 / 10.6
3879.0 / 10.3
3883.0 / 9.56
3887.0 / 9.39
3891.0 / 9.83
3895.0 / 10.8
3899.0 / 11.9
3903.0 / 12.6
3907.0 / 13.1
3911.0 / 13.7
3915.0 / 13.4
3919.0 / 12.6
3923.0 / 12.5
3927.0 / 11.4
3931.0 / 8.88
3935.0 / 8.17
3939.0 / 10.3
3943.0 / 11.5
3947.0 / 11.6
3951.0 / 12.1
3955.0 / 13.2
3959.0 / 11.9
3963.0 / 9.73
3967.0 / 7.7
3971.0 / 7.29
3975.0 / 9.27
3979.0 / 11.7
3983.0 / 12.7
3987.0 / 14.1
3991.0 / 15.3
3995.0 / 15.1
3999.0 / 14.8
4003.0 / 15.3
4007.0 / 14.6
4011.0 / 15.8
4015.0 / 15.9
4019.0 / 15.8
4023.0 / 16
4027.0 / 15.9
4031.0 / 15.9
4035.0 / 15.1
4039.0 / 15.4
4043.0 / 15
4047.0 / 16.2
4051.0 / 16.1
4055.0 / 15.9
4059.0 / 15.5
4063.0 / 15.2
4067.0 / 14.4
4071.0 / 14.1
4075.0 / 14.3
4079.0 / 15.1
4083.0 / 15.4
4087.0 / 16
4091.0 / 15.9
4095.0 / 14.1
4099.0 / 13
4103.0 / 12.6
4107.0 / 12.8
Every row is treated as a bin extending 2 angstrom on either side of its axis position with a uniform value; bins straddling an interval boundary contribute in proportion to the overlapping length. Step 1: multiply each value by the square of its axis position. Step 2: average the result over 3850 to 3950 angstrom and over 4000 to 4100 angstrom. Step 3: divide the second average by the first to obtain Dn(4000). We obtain 1.44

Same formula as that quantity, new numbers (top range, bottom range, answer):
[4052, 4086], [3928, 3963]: 1.47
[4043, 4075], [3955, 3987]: 1.52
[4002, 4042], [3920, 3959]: 1.45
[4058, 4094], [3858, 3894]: 1.52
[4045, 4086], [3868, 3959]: 1.45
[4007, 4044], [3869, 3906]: 1.55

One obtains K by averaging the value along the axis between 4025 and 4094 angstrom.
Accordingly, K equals 15.4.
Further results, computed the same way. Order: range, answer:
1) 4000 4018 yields 15.4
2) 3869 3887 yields 10.4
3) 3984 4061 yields 15.4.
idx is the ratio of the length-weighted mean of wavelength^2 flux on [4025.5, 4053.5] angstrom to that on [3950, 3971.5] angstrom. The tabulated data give 1.6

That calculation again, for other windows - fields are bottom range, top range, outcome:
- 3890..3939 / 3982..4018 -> 1.35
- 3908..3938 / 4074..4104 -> 1.38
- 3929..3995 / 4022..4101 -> 1.44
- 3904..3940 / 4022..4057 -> 1.44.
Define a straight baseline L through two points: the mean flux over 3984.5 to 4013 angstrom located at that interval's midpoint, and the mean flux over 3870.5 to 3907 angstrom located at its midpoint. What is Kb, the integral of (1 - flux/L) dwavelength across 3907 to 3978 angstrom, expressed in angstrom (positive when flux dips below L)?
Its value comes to 9.8 angstrom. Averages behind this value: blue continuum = 10.8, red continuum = 15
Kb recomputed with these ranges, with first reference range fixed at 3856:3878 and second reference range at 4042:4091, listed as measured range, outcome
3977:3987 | 0.9 angstrom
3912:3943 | 4.2 angstrom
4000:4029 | -2.4 angstrom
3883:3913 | 2.3 angstrom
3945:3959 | 1.2 angstrom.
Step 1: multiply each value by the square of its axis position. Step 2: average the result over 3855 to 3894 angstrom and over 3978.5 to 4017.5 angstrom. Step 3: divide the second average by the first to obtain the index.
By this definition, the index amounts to 1.4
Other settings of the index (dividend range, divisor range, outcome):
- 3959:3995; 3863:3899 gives 1.10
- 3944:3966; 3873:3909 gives 1.09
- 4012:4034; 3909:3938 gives 1.45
